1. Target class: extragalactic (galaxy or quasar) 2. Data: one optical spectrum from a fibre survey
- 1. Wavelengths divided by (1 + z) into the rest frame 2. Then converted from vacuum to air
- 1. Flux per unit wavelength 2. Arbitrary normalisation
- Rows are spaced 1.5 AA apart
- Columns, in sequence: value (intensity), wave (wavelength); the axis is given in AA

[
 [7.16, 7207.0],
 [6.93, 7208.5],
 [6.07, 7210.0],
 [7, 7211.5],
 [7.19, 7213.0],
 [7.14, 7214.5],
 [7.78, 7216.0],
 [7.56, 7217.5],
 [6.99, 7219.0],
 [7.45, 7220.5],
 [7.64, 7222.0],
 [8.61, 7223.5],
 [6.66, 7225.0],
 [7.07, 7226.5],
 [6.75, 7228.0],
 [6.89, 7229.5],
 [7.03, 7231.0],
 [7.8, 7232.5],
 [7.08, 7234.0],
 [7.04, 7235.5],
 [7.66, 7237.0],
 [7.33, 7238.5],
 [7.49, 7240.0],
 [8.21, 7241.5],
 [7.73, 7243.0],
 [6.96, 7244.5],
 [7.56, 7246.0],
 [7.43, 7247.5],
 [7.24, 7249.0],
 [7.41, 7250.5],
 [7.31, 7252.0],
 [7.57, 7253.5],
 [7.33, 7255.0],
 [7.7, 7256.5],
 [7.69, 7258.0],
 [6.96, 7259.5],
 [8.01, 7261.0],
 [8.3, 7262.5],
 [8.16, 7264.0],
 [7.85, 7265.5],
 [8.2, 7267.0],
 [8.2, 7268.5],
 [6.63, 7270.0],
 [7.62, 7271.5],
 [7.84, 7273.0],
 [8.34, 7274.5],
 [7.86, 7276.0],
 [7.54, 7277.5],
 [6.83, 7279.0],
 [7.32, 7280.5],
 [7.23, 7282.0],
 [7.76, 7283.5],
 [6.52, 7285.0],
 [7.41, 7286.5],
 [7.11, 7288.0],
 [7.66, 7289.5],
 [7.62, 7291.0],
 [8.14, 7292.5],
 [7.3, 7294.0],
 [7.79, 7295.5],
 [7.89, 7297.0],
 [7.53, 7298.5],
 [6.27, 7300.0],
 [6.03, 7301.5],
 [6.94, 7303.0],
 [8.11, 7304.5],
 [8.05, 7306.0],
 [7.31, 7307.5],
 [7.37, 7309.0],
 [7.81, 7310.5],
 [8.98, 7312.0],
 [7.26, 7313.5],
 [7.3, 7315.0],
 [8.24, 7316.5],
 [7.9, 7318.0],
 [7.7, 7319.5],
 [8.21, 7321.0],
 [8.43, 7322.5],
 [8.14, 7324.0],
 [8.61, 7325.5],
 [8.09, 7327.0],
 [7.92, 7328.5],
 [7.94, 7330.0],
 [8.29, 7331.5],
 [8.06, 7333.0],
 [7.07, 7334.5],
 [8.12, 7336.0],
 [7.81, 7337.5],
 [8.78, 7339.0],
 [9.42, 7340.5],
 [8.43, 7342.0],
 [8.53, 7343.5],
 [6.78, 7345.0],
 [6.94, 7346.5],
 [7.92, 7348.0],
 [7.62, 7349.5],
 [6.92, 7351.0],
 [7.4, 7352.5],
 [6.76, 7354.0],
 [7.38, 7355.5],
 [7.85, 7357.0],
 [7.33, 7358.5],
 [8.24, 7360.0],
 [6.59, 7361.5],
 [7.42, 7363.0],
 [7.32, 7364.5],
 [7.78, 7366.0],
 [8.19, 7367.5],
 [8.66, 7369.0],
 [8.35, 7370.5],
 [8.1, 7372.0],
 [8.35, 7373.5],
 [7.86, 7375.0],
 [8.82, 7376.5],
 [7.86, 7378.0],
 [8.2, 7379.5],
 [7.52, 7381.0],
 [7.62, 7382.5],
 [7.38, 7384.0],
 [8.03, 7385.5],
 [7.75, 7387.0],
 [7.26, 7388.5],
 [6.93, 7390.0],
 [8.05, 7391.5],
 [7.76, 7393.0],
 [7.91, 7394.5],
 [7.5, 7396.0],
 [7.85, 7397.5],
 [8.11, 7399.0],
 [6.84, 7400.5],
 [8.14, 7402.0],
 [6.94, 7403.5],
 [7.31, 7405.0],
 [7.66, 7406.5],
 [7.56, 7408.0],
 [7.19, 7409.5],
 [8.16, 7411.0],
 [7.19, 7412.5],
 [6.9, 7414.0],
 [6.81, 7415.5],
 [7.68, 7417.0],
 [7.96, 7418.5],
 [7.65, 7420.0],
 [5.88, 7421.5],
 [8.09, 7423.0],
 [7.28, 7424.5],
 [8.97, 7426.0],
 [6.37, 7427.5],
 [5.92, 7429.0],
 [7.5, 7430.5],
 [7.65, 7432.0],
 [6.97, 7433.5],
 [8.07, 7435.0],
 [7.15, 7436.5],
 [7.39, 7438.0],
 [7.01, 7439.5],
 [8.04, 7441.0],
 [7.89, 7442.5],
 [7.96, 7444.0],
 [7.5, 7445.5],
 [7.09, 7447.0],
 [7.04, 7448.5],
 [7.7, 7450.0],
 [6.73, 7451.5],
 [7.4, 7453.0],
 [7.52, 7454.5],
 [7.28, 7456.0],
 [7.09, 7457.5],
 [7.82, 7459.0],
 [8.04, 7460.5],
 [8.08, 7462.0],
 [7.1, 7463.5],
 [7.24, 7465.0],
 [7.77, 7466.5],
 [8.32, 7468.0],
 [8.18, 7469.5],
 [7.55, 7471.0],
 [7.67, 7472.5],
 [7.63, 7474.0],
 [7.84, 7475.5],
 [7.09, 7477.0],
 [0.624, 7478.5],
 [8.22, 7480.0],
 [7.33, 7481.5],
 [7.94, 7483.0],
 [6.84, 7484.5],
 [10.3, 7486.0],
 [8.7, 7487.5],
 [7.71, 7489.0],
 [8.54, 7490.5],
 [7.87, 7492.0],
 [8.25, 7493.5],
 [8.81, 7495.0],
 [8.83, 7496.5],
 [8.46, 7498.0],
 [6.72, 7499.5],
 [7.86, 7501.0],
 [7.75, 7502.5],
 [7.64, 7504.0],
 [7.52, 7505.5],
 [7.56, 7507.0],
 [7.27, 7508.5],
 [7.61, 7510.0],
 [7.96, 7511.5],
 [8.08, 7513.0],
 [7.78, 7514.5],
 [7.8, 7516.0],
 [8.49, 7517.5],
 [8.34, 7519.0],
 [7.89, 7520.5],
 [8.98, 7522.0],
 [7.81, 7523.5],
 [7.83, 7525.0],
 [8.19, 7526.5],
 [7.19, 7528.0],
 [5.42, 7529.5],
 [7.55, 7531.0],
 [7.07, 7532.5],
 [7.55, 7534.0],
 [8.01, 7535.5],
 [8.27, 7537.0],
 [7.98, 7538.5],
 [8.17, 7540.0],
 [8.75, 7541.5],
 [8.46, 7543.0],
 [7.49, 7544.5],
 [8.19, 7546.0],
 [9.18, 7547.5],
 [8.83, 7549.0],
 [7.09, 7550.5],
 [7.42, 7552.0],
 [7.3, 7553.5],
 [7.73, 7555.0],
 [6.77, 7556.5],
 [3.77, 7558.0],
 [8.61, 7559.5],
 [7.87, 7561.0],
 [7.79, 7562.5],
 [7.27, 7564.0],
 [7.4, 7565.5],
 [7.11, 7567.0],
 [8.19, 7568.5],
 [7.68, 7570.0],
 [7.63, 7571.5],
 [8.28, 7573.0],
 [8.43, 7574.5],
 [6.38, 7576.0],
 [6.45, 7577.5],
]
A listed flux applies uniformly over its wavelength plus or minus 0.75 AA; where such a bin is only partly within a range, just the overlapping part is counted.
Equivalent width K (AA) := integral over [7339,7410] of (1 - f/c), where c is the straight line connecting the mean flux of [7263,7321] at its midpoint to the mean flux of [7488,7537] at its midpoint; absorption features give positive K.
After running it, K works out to -0.44 AA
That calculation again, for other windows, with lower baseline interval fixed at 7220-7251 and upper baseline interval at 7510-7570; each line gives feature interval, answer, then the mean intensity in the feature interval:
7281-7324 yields -0.7 AA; 7.58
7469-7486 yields 1.2 AA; 7.12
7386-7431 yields 0.8 AA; 7.44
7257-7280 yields -1.0 AA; 7.73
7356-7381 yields -1.3 AA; 7.91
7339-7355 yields -0.4 AA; 7.72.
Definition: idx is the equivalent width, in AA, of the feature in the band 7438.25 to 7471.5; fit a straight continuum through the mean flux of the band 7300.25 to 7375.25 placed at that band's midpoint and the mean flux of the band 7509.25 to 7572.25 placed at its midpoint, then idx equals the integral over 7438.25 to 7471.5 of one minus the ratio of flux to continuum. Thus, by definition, 0.9 AA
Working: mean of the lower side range 7.8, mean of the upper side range 7.73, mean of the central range 7.56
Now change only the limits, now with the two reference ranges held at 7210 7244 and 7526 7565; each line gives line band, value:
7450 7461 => 0.2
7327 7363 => -1.5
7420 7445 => 0.4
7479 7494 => -1.0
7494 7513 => -0.7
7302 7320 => -0.8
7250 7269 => -1.0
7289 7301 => -0.2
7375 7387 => -0.7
